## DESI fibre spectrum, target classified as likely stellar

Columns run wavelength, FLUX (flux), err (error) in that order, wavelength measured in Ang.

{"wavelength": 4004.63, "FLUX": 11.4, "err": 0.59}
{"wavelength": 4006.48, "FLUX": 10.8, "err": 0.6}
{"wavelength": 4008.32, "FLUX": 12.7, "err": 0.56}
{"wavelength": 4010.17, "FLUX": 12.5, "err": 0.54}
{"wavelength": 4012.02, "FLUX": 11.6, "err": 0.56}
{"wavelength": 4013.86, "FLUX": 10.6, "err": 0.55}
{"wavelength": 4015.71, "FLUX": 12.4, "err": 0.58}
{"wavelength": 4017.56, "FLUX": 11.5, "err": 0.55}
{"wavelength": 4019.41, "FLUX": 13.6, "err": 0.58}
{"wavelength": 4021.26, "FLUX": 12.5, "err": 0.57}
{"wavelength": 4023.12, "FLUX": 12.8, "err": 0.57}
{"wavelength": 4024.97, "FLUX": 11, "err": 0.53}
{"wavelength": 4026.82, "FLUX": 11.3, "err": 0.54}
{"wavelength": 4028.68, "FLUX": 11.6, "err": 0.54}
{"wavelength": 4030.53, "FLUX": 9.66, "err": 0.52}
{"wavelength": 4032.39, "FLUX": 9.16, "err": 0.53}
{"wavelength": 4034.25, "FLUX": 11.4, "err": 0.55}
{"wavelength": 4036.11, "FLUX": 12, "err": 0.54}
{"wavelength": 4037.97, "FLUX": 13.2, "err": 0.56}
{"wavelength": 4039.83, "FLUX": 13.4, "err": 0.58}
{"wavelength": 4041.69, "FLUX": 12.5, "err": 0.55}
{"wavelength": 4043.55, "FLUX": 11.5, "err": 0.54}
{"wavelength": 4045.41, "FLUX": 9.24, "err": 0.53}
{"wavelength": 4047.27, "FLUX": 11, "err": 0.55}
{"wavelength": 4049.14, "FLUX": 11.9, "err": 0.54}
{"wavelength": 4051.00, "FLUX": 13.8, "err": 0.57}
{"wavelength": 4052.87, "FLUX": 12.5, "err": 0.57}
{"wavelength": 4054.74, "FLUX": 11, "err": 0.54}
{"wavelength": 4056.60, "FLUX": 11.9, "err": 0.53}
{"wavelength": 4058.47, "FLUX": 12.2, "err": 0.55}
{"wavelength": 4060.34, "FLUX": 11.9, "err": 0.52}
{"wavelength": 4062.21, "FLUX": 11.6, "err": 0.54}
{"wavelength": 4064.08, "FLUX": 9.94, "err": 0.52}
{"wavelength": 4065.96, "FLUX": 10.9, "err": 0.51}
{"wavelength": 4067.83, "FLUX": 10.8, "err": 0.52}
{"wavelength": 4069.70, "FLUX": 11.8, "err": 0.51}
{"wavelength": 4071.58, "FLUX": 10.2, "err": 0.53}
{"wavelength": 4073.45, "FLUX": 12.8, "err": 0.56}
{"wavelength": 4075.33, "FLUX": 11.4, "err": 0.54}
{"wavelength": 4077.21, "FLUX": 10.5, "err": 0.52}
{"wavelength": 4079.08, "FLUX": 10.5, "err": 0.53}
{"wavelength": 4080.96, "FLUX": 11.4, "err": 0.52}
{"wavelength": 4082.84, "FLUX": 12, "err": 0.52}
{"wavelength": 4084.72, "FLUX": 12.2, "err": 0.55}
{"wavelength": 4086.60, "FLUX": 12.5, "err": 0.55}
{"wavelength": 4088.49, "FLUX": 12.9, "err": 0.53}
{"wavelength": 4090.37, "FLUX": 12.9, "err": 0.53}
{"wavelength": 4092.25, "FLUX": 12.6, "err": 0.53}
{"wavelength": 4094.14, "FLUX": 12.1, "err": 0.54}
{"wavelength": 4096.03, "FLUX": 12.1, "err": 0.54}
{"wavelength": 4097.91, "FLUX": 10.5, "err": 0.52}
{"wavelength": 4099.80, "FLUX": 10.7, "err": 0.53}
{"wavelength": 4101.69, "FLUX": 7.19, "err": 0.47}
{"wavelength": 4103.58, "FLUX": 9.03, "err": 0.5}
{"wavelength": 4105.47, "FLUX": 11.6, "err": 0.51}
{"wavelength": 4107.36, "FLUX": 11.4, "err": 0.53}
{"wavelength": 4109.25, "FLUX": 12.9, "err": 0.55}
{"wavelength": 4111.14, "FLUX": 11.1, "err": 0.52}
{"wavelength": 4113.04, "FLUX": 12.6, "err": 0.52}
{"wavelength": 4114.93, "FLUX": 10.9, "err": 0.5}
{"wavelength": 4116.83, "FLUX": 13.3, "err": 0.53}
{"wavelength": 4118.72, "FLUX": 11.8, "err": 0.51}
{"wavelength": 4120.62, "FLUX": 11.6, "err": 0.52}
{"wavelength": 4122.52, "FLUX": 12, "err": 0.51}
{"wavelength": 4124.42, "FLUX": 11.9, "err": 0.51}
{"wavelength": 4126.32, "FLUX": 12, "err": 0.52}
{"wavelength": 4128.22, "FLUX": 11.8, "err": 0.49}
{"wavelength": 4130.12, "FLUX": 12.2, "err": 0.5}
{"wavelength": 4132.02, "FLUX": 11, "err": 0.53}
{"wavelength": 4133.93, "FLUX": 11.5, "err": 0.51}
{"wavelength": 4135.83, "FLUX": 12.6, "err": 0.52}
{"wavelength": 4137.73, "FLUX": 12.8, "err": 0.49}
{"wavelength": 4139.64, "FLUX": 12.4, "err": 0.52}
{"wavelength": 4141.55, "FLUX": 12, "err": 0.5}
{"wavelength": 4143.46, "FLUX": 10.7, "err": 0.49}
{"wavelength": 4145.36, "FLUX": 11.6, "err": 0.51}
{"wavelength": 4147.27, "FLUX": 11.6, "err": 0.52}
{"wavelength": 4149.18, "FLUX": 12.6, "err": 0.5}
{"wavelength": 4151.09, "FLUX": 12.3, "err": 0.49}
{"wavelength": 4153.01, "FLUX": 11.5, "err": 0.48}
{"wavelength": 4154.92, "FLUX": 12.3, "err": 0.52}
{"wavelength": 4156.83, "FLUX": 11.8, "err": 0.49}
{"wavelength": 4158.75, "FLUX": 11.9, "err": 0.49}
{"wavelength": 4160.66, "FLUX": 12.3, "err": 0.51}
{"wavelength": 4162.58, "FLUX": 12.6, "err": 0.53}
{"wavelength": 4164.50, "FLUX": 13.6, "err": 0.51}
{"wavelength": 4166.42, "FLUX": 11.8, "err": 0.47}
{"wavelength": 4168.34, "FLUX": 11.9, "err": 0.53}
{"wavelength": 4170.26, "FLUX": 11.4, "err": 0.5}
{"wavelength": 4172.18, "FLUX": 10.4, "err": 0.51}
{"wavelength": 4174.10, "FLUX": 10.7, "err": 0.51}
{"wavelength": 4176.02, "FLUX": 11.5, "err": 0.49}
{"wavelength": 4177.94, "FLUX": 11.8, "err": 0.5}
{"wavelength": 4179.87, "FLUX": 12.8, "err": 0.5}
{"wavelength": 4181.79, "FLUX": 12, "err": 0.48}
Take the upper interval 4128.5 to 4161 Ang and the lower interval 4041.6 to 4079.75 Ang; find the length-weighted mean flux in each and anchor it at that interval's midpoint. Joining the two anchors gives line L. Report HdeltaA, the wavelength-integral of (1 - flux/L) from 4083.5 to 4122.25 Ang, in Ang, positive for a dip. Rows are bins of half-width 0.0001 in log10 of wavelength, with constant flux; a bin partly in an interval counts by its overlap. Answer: 0.2 Ang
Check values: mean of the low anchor 11.4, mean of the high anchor 11.9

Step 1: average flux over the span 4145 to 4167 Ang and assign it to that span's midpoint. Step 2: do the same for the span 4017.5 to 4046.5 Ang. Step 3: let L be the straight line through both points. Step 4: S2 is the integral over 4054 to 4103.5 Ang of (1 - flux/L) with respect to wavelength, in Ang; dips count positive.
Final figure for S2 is 2.0 Ang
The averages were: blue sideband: 11.6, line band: 11.4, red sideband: 12.2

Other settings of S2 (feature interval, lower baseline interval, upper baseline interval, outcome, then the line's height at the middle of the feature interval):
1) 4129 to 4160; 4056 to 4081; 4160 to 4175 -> -0.62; 11.7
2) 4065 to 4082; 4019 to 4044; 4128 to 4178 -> 0.97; 11.8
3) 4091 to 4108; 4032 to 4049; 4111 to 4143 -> 1.46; 11.8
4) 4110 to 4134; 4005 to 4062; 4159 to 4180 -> -0.04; 11.8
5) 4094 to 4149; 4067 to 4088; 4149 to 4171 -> 1.36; 11.8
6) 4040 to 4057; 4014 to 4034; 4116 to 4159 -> -0.25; 11.6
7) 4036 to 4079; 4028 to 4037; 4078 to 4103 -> -2.26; 11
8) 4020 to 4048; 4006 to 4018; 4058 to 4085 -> 0.22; 11.6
